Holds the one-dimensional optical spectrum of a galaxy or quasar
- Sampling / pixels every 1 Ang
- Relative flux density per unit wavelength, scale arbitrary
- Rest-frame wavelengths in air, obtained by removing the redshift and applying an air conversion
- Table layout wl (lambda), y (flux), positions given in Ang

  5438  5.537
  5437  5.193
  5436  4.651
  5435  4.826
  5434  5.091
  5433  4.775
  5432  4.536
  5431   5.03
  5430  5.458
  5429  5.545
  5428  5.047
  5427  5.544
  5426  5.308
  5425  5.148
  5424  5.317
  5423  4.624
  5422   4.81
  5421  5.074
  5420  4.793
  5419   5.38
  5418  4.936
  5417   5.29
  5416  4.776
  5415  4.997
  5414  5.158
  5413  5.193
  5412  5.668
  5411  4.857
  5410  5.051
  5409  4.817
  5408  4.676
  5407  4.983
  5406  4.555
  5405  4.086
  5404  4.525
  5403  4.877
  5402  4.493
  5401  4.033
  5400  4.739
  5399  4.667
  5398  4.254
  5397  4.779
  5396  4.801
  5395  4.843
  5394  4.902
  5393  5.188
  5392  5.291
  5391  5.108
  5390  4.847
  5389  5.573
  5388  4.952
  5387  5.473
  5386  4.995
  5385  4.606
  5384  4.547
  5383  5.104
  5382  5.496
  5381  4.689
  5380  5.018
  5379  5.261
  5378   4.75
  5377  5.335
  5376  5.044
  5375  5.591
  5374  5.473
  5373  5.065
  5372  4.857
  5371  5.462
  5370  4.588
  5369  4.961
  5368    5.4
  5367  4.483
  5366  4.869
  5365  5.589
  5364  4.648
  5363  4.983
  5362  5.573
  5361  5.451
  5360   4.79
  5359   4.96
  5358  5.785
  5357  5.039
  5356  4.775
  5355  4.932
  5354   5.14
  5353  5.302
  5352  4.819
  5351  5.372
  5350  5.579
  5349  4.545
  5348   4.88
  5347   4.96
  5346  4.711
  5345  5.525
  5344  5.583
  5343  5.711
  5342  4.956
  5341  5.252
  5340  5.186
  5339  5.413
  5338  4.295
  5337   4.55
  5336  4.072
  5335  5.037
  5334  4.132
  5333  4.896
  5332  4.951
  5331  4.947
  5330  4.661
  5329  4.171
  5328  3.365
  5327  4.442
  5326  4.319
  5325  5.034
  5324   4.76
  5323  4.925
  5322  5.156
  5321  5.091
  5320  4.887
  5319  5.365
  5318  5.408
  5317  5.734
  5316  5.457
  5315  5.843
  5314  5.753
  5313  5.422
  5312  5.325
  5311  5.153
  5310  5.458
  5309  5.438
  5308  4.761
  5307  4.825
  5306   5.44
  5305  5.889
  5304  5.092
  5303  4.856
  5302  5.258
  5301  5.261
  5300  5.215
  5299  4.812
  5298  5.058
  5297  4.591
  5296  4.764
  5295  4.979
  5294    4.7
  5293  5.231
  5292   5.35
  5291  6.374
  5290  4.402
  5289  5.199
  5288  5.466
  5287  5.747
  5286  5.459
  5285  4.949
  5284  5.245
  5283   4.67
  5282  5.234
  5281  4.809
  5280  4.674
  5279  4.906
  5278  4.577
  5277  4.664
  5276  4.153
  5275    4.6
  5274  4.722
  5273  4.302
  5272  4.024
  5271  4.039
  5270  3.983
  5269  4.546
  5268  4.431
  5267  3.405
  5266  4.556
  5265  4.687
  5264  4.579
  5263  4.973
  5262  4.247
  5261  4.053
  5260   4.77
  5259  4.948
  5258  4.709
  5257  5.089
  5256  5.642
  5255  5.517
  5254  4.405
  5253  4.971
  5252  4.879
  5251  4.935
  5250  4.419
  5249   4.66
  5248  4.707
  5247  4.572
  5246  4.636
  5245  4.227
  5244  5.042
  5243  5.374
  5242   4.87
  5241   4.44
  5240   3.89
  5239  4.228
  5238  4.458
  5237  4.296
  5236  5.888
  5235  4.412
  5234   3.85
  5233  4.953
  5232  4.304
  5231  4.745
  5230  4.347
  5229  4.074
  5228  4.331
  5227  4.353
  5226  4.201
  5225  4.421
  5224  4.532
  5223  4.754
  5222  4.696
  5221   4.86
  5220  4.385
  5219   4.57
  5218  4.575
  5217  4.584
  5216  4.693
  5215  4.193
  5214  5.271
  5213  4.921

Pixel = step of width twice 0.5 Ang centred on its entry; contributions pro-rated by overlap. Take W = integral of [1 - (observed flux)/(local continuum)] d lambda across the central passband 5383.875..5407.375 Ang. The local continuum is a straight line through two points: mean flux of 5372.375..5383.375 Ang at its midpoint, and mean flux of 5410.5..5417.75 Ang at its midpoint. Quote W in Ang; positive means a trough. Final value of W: 1.58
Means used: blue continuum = 5.16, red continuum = 5.13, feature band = 4.8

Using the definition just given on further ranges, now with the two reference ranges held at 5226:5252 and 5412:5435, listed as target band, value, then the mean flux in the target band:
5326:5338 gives 0.9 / 4.46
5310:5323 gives -1.6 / 5.37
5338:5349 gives -0.6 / 5.15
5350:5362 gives -0.7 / 5.16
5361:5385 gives -0.6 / 5.08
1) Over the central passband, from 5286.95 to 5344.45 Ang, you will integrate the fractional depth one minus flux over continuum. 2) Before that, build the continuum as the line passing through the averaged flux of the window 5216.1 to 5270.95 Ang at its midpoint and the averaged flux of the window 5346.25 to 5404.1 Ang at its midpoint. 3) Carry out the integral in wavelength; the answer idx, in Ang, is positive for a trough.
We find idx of -2.9 Ang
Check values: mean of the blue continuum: 4.59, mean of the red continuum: 5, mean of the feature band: 5.05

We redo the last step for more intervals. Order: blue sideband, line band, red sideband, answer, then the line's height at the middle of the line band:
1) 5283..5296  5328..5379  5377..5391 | 0.88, 5.1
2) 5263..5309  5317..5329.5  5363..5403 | 0.30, 4.9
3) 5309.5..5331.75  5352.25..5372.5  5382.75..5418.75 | -0.51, 4.95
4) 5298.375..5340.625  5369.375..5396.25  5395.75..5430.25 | -0.68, 4.95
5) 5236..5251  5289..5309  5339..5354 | -0.78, 4.92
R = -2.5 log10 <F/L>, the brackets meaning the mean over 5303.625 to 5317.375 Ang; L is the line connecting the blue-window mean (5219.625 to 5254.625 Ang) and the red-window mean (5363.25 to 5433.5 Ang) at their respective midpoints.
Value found -0.14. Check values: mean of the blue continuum 4.58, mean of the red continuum 4.98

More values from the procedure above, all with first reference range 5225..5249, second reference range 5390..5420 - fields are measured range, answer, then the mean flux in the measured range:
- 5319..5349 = -0.02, 4.83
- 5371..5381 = -0.08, 5.15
